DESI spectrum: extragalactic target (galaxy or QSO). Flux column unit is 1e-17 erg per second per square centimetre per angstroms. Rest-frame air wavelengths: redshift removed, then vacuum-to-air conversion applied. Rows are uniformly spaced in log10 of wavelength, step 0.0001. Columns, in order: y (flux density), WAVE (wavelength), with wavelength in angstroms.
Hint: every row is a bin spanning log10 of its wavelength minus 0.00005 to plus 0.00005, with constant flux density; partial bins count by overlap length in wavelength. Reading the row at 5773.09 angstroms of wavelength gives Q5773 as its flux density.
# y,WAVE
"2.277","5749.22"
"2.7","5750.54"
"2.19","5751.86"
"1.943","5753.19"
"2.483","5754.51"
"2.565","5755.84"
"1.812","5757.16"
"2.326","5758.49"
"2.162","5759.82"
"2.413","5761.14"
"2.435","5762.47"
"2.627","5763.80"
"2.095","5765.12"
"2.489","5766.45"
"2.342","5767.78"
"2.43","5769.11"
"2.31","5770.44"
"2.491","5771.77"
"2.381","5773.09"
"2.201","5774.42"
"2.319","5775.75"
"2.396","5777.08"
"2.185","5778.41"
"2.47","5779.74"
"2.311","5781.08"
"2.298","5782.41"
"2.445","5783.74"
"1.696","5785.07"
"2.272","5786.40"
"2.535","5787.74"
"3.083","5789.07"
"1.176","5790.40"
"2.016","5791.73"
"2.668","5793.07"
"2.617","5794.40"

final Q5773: 2.381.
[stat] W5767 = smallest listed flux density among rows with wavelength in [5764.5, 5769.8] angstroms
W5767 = 2.095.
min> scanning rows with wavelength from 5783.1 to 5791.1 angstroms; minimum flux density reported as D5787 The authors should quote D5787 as 1.176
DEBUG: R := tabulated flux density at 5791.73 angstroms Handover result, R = 2.016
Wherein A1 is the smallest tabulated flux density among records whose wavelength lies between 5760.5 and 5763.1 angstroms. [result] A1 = 2.413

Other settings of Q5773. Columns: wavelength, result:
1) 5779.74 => 2.47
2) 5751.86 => 2.19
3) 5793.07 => 2.668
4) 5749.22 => 2.277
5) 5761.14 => 2.413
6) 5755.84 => 2.565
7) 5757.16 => 1.812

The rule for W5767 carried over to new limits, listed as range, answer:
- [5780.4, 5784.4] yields 2.298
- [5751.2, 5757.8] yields 1.812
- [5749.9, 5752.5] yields 2.19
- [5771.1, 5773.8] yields 2.381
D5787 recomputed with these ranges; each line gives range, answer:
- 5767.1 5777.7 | 2.201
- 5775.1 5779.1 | 2.185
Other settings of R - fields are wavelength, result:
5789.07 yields 3.083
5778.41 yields 2.185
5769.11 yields 2.43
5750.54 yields 2.7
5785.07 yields 1.696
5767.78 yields 2.342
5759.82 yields 2.162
